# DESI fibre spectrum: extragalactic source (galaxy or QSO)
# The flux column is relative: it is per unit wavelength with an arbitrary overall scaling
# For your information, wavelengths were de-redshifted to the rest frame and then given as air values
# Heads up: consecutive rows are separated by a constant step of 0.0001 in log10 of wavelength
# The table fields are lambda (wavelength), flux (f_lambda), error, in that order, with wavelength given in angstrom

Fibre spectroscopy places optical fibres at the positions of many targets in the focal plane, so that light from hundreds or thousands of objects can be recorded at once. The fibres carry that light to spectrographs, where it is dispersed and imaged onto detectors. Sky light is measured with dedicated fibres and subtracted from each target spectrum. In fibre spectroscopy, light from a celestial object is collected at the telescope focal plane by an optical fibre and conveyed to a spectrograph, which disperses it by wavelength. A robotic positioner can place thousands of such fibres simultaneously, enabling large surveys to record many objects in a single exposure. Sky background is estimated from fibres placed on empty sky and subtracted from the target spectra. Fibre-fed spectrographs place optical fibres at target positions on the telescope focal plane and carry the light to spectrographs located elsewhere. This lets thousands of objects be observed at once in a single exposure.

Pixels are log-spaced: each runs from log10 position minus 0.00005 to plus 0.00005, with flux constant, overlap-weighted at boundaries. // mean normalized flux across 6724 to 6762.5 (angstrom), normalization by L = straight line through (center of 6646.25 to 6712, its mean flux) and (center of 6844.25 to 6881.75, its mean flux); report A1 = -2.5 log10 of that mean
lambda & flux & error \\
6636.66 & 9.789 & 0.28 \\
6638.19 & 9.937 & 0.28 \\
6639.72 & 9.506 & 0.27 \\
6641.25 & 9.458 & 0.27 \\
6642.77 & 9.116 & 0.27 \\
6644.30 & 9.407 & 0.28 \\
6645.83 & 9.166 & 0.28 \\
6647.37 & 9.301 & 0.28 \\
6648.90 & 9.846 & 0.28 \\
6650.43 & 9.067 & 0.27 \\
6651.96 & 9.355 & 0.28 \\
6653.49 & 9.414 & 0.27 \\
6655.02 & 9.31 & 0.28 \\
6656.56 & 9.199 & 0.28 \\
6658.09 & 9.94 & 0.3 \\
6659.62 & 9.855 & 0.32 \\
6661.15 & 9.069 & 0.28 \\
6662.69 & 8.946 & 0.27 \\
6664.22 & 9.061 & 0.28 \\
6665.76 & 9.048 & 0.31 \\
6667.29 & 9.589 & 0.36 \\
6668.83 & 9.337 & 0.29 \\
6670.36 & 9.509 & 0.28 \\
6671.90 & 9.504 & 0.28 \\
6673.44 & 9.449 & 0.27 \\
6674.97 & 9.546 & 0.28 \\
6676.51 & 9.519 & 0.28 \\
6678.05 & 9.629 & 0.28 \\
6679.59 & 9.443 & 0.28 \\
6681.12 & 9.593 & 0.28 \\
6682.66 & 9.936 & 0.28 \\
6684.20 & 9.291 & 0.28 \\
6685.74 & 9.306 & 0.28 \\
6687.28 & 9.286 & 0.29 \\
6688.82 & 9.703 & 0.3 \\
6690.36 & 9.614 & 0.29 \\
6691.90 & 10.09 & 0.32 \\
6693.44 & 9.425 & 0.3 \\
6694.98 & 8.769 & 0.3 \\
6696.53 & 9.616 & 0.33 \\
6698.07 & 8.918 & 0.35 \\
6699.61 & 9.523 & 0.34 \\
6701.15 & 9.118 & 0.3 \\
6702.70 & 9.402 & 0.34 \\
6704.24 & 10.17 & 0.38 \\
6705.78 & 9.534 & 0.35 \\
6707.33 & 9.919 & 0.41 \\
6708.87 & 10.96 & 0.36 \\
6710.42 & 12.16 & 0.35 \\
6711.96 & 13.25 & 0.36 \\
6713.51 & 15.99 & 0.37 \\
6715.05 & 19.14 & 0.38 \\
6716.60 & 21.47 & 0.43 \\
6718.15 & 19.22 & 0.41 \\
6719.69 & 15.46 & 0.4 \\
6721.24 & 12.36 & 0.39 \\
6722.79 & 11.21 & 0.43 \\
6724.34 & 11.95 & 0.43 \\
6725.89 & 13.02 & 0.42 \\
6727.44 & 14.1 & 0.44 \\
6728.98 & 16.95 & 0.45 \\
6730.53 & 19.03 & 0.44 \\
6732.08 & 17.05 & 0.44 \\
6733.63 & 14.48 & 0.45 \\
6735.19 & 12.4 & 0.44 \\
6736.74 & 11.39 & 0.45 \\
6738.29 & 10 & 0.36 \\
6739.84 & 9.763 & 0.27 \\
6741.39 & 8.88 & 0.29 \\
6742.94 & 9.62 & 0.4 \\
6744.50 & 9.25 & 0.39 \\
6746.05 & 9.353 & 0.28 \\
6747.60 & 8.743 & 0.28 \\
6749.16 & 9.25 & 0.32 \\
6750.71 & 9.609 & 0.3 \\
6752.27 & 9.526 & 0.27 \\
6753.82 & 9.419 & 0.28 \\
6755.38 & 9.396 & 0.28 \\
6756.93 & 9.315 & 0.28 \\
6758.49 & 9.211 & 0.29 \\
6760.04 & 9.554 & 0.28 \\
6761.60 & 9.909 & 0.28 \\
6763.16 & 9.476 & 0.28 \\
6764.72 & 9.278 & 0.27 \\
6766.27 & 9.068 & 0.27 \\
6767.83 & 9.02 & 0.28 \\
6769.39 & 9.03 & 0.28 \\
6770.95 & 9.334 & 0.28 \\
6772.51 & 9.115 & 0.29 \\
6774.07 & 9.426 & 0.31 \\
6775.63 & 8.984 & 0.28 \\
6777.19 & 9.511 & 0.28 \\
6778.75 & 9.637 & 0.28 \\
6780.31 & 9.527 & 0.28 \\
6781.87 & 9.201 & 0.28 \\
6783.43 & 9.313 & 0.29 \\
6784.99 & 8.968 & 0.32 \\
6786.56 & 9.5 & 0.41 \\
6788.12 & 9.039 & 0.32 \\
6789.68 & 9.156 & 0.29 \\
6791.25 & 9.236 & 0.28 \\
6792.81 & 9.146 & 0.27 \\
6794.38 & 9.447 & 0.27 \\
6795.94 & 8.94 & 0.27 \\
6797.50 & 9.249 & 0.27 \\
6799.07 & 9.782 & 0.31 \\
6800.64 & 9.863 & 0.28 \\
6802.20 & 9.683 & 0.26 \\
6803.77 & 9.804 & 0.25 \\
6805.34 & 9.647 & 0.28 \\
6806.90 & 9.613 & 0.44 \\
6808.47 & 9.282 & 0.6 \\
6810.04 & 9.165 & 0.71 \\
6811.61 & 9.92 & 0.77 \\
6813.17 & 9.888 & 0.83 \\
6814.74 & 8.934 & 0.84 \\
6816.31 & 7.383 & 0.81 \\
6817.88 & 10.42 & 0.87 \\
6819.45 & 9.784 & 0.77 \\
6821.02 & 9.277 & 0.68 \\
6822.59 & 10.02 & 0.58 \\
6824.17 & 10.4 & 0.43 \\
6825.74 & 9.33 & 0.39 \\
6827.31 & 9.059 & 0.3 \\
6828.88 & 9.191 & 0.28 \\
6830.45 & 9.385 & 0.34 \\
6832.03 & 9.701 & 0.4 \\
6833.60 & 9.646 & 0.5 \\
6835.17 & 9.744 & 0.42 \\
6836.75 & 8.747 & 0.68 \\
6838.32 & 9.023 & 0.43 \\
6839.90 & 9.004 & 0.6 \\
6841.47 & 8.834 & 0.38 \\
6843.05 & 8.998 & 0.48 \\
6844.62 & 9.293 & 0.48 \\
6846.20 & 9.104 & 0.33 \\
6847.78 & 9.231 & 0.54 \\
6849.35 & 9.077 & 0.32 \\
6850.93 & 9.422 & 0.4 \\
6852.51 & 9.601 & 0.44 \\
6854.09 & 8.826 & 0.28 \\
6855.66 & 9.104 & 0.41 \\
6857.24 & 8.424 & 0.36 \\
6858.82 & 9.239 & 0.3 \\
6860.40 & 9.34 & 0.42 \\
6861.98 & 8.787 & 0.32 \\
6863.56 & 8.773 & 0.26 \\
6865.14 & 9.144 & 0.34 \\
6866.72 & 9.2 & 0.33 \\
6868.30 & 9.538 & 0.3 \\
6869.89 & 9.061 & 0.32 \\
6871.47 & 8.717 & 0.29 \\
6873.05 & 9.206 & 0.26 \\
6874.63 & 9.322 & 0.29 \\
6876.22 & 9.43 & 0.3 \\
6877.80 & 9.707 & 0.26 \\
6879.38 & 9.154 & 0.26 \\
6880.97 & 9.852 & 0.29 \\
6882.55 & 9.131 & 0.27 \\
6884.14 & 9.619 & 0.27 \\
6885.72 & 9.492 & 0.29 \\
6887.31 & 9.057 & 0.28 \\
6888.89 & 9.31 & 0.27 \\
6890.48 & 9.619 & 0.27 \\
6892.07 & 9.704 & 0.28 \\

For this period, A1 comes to -0.19 mag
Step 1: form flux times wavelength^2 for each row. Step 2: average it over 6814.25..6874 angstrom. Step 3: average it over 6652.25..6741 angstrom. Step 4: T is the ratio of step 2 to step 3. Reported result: 0.85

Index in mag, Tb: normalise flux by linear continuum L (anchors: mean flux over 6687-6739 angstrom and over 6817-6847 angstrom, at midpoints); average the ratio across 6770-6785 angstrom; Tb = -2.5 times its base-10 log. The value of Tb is 0.16 mag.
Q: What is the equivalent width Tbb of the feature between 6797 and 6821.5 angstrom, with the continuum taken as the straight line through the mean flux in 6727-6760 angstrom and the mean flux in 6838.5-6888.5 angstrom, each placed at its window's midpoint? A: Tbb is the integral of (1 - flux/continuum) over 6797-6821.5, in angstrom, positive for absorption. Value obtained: 1.5 angstrom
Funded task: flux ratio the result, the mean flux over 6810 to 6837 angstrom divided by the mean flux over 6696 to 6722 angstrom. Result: 0.74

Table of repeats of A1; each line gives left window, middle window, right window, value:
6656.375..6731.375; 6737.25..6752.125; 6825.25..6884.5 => 0.13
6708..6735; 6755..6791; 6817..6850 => 0.32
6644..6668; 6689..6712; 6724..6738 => 0.24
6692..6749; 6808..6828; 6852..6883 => 0.08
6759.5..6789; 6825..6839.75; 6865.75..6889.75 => 0.00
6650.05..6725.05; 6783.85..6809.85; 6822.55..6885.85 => 0.04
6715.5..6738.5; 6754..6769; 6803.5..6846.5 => 0.35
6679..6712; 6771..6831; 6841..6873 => -0.01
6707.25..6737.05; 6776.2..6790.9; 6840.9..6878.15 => 0.30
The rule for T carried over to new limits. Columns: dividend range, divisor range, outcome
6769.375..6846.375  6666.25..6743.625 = 0.84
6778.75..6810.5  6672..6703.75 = 1.02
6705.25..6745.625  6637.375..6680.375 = 1.45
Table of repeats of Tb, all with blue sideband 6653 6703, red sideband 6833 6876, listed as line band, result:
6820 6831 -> -0.04 mag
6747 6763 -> -0.01 mag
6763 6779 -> 0.00 mag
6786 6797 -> 0.00 mag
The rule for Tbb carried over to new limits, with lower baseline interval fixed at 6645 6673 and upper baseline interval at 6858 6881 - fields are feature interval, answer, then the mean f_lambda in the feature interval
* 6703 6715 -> -3.54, 12.1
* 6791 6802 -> -0.17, 9.41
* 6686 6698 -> -0.16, 9.46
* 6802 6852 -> -0.72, 9.37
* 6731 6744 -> -3.51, 11.8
